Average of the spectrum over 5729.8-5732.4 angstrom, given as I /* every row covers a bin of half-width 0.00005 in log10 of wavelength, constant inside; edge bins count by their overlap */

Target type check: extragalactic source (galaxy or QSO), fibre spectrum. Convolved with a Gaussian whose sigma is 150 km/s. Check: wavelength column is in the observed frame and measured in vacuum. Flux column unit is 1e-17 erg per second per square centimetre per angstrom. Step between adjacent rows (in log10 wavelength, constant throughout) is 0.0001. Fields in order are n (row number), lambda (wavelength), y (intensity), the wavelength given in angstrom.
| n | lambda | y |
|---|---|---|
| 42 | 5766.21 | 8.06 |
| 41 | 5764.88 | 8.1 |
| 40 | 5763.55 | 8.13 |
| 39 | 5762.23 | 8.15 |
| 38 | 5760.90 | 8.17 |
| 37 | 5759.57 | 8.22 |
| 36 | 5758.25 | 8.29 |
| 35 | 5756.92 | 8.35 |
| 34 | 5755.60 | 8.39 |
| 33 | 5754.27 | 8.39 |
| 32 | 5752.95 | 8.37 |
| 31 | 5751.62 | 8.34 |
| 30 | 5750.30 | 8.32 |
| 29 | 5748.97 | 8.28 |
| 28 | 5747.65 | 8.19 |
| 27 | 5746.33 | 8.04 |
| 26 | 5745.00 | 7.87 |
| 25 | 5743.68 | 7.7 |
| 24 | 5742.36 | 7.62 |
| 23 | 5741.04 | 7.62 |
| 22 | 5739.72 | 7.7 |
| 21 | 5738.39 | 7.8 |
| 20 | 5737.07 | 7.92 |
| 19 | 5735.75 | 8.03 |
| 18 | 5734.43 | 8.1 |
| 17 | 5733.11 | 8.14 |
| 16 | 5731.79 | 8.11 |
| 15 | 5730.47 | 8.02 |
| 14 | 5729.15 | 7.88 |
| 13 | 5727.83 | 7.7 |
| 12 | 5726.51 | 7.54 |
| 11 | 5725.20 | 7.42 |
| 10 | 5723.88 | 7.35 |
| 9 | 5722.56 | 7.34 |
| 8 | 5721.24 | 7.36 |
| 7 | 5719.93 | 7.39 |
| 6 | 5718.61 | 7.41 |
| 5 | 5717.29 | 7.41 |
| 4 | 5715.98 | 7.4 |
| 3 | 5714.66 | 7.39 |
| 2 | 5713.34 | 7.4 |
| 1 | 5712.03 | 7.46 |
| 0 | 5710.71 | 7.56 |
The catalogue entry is 8.06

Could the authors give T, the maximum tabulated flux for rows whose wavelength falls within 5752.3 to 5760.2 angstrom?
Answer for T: 8.39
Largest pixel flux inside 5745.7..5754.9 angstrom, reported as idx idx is 8.39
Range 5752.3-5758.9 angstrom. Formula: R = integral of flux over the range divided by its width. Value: 8.36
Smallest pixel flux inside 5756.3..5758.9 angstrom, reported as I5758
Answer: 8.29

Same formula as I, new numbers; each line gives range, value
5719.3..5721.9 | 7.39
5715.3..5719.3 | 7.4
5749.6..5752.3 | 8.31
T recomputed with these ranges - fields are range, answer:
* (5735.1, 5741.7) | 8.03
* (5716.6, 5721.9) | 7.41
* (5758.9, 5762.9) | 8.22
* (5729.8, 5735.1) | 8.14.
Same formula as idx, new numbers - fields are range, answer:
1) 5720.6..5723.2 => 7.36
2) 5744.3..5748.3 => 8.19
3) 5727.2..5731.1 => 8.02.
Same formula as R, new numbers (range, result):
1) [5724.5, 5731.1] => 7.71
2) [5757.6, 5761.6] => 8.22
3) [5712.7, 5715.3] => 7.38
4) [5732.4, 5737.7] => 8.05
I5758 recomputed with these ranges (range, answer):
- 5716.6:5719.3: 7.41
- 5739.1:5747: 7.62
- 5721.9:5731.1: 7.34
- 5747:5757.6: 8.19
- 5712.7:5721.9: 7.36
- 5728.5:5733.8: 7.88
